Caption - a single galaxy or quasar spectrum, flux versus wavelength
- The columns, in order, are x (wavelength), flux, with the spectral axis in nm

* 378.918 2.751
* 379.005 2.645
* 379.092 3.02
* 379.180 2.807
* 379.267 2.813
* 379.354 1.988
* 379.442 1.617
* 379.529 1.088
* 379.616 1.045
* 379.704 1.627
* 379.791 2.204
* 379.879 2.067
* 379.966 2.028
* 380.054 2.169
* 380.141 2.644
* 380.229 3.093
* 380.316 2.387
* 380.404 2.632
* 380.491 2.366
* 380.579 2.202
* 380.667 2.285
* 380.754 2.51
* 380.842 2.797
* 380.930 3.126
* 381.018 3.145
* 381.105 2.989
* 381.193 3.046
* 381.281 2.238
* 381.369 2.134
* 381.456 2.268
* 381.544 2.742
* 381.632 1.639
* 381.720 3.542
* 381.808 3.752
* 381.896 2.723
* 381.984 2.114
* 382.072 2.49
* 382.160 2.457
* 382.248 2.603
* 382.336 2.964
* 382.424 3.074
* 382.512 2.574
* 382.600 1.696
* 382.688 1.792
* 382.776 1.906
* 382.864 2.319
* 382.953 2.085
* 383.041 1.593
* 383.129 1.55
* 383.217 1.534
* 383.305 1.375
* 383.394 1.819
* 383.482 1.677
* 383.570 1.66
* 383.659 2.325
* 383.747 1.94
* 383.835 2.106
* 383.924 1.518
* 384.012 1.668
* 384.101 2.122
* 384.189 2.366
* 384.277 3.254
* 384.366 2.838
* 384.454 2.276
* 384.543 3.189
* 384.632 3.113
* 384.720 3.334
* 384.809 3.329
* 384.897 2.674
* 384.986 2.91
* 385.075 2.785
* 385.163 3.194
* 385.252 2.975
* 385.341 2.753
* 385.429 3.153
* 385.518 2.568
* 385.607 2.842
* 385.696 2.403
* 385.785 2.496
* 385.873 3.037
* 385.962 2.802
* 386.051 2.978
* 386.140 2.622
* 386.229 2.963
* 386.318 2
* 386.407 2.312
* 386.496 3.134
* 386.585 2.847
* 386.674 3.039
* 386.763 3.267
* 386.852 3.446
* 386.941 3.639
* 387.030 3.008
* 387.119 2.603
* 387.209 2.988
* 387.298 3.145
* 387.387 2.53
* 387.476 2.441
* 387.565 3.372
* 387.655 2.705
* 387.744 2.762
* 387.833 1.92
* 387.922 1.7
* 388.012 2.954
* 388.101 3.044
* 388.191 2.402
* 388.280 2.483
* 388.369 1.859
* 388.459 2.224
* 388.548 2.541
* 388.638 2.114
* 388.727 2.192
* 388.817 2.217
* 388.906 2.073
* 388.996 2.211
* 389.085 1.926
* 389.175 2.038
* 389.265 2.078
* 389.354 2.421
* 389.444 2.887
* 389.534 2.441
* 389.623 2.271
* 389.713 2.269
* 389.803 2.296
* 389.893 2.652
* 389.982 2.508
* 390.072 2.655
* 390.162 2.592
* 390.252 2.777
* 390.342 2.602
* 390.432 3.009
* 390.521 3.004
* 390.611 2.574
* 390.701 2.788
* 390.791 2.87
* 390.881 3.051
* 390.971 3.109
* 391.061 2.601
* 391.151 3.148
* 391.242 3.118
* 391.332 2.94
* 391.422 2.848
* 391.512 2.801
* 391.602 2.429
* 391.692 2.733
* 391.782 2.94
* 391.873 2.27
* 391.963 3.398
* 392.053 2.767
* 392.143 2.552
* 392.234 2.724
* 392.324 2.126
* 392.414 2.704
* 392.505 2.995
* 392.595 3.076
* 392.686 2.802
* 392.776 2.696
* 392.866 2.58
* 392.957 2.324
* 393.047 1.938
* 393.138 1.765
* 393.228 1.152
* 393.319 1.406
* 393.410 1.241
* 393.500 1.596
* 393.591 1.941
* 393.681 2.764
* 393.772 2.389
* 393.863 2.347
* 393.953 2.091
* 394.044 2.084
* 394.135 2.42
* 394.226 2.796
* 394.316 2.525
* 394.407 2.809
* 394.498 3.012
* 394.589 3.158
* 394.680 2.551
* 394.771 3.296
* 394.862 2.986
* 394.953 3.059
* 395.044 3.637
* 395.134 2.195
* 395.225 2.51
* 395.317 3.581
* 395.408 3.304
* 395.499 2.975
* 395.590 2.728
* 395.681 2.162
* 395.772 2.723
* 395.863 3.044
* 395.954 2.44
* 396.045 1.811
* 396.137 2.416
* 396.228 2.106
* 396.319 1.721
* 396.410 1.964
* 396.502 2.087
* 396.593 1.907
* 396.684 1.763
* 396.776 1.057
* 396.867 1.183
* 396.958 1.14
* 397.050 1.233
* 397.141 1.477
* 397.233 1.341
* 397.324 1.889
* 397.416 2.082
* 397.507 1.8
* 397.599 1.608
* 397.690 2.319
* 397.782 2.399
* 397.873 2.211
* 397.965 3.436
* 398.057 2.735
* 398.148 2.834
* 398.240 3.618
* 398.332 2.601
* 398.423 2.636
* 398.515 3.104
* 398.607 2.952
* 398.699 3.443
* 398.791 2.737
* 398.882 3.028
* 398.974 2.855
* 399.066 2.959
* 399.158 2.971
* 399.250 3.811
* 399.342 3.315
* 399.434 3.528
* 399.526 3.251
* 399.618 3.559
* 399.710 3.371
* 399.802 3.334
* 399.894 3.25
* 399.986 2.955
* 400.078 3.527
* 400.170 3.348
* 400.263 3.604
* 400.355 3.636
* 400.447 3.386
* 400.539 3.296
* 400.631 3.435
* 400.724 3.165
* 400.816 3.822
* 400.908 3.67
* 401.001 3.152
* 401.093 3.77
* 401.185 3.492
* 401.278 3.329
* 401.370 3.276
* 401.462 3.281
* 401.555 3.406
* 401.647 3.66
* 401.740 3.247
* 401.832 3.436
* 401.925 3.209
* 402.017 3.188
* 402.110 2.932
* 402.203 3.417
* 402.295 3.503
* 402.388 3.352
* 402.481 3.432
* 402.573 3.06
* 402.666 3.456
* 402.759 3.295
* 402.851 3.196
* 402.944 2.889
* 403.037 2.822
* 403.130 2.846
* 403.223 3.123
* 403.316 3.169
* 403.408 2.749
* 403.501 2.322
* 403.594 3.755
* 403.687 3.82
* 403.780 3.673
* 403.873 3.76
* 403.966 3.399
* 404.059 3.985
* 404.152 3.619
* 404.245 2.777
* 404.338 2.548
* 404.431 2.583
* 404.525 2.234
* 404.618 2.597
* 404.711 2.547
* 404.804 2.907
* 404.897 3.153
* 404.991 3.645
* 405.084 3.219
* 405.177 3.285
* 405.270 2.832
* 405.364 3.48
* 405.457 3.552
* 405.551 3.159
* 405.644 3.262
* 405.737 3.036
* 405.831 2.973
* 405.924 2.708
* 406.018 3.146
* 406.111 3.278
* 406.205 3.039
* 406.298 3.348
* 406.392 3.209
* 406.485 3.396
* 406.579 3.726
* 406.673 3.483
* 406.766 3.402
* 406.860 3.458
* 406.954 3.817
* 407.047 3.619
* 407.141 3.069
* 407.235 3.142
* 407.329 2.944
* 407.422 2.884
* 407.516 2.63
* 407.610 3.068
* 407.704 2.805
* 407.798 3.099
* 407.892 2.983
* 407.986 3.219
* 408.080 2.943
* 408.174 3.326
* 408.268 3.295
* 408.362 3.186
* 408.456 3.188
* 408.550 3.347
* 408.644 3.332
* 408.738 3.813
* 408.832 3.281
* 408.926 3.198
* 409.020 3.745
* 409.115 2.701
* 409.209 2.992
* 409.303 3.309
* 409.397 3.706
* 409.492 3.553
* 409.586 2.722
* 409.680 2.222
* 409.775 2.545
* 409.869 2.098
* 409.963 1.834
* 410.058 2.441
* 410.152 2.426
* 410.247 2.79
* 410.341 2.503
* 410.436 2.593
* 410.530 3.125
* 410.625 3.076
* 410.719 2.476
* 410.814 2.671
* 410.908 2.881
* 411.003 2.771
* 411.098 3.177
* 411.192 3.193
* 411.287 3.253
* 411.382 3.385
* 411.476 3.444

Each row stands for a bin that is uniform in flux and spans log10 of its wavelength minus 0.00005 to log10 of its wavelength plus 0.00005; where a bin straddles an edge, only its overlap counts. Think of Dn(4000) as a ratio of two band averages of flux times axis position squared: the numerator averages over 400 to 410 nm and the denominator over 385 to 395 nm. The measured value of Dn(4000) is 1.32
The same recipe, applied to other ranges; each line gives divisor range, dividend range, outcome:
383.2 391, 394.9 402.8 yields 1.18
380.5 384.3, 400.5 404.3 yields 1.59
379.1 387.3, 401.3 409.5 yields 1.43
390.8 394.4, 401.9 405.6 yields 1.34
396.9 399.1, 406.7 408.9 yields 1.39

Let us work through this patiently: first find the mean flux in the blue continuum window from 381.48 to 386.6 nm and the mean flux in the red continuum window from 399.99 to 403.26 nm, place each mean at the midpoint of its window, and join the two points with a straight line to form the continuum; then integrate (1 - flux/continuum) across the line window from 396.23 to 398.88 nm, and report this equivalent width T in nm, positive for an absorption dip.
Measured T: 0.79 nm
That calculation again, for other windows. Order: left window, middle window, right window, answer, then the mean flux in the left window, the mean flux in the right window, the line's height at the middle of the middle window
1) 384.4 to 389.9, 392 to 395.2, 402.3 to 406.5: 0.415 nm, 2.66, 3.15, 2.84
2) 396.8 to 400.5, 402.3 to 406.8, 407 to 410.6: -0.439 nm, 2.75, 2.99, 2.89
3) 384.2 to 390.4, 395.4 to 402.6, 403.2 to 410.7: 0.226 nm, 2.67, 3.1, 2.92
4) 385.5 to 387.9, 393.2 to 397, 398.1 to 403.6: 0.894 nm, 2.8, 3.24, 3.06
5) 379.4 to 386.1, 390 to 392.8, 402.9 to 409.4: -0.094 nm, 2.43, 3.18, 2.7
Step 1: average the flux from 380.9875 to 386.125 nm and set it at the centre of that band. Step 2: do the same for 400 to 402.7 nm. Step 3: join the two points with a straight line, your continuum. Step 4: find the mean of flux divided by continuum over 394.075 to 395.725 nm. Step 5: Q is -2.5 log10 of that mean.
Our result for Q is 0.07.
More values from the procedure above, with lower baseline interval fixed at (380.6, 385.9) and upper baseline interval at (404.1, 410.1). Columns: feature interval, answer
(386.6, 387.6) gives -0.175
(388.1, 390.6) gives 0.099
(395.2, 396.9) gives 0.220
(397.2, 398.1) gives 0.286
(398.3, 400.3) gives -0.106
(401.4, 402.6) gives -0.125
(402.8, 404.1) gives -0.087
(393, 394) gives 0.413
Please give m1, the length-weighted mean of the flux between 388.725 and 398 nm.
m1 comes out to 2.42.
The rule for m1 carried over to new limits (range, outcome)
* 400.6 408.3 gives 3.21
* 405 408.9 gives 3.22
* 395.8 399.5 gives 2.4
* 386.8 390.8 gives 2.56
